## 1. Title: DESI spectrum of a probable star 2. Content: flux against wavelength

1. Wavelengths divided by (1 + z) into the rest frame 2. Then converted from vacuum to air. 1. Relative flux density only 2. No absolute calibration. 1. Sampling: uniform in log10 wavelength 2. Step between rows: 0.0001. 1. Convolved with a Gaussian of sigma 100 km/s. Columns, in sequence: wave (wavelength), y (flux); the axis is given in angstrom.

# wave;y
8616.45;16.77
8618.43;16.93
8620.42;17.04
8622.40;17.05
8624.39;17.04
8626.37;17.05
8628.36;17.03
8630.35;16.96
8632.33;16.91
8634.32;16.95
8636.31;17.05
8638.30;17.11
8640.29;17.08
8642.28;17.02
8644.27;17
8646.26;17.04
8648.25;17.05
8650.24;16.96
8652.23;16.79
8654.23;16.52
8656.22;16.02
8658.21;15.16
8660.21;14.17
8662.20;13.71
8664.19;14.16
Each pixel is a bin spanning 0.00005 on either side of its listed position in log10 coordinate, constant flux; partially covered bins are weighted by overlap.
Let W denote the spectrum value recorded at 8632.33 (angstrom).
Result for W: 16.91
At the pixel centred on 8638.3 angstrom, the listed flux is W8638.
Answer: 17.11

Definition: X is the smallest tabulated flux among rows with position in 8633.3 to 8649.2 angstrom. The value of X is 16.95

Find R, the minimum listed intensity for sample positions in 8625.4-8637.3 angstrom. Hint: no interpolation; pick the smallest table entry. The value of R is 16.91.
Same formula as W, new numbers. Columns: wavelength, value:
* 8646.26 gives 17.04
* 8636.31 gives 17.05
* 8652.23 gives 16.79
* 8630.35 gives 16.96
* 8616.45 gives 16.77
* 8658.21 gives 15.16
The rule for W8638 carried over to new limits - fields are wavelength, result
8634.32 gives 16.95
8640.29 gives 17.08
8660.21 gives 14.17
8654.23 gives 16.52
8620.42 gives 17.04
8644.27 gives 17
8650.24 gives 16.96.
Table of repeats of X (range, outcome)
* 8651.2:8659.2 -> 15.16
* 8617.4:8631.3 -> 16.93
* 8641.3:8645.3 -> 17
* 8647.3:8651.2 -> 16.96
